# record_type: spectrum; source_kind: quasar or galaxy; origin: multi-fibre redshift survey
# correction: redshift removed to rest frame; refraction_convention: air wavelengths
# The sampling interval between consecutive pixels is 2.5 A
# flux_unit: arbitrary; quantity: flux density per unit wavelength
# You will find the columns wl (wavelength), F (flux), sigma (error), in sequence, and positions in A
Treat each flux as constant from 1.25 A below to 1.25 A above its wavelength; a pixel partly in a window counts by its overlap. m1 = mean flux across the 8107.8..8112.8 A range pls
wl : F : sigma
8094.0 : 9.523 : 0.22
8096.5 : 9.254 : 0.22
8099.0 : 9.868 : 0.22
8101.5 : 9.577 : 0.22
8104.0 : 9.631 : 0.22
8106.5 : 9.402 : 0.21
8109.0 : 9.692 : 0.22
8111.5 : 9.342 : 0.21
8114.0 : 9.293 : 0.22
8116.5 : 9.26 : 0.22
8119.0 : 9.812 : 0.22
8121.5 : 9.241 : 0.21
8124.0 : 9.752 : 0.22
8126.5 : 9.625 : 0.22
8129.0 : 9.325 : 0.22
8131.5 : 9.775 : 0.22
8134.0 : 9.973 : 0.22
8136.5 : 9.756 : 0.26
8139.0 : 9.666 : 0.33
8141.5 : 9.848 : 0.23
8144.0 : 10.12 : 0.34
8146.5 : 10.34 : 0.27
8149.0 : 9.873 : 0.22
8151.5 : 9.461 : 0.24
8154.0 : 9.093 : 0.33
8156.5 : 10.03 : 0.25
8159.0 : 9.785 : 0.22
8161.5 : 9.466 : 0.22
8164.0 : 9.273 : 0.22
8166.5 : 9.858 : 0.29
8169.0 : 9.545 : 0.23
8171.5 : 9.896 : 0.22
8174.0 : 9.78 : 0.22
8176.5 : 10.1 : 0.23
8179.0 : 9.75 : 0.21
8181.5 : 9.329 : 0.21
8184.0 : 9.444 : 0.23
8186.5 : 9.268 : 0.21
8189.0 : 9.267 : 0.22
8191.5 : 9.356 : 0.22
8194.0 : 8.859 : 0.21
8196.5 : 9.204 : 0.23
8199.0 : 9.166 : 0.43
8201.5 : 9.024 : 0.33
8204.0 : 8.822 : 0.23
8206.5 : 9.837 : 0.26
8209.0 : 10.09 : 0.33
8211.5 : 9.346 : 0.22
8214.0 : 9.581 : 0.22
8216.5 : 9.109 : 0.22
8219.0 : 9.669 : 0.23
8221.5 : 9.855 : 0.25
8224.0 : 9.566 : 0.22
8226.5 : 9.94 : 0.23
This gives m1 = 9.51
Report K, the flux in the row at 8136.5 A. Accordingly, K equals 9.756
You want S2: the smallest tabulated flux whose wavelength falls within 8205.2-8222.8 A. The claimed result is 9.109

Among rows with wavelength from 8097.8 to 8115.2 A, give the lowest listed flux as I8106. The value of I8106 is 9.293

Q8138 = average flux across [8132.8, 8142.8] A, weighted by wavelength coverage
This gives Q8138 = 9.81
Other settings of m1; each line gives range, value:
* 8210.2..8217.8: 9.35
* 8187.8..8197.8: 9.17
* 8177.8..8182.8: 9.54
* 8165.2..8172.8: 9.76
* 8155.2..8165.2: 9.64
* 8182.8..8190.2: 9.33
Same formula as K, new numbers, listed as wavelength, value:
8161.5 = 9.466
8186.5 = 9.268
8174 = 9.78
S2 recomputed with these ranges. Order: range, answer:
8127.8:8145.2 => 9.325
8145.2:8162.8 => 9.093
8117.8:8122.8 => 9.241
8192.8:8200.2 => 8.859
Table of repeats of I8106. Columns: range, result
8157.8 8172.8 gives 9.273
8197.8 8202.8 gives 9.024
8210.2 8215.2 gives 9.346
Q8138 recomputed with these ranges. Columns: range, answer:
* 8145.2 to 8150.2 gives 10.1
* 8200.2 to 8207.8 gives 9.23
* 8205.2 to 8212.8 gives 9.75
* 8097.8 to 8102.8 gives 9.72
